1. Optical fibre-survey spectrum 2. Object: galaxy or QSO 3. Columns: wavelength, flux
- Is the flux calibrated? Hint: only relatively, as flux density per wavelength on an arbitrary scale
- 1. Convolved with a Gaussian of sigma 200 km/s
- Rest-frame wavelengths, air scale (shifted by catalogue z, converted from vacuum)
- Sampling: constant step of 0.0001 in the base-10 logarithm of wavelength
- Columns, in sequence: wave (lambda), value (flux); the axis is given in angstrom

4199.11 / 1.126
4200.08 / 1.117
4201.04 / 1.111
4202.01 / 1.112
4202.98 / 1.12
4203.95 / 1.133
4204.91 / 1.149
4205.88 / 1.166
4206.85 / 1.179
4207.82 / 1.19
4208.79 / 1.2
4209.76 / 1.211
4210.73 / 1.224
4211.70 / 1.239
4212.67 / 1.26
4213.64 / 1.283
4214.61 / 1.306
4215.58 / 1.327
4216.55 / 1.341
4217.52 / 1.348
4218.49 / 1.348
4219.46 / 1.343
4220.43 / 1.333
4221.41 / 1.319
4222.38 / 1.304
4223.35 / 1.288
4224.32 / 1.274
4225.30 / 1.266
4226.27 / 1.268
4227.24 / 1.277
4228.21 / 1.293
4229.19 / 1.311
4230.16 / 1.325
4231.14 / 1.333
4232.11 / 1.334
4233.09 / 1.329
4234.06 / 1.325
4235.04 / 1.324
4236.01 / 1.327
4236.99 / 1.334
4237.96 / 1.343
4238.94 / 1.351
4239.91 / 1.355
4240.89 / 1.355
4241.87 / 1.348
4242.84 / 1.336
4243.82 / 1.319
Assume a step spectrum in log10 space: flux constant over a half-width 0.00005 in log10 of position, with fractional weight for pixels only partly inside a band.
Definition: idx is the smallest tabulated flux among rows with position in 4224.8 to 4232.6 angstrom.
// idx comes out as 1.266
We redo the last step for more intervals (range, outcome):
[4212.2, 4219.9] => 1.26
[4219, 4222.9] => 1.304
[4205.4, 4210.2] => 1.166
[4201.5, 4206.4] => 1.112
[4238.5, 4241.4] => 1.351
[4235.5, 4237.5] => 1.327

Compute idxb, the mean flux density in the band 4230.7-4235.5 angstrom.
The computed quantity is 1.33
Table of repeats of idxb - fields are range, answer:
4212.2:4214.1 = 1.27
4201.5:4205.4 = 1.13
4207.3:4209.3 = 1.19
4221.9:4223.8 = 1.3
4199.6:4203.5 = 1.12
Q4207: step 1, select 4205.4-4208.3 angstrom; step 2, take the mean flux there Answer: 1.18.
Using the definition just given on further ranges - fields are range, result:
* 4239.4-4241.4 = 1.35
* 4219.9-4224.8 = 1.3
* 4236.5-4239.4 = 1.34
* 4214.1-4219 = 1.34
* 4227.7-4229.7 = 1.3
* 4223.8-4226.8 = 1.27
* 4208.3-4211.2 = 1.21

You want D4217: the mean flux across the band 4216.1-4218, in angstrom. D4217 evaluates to 1.35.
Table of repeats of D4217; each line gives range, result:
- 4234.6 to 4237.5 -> 1.33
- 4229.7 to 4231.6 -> 1.32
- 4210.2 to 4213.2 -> 1.24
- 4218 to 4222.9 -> 1.33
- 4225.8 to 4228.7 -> 1.28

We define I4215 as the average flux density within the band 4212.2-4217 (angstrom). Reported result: 1.3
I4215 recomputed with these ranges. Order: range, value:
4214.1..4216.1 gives 1.32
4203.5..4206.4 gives 1.15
